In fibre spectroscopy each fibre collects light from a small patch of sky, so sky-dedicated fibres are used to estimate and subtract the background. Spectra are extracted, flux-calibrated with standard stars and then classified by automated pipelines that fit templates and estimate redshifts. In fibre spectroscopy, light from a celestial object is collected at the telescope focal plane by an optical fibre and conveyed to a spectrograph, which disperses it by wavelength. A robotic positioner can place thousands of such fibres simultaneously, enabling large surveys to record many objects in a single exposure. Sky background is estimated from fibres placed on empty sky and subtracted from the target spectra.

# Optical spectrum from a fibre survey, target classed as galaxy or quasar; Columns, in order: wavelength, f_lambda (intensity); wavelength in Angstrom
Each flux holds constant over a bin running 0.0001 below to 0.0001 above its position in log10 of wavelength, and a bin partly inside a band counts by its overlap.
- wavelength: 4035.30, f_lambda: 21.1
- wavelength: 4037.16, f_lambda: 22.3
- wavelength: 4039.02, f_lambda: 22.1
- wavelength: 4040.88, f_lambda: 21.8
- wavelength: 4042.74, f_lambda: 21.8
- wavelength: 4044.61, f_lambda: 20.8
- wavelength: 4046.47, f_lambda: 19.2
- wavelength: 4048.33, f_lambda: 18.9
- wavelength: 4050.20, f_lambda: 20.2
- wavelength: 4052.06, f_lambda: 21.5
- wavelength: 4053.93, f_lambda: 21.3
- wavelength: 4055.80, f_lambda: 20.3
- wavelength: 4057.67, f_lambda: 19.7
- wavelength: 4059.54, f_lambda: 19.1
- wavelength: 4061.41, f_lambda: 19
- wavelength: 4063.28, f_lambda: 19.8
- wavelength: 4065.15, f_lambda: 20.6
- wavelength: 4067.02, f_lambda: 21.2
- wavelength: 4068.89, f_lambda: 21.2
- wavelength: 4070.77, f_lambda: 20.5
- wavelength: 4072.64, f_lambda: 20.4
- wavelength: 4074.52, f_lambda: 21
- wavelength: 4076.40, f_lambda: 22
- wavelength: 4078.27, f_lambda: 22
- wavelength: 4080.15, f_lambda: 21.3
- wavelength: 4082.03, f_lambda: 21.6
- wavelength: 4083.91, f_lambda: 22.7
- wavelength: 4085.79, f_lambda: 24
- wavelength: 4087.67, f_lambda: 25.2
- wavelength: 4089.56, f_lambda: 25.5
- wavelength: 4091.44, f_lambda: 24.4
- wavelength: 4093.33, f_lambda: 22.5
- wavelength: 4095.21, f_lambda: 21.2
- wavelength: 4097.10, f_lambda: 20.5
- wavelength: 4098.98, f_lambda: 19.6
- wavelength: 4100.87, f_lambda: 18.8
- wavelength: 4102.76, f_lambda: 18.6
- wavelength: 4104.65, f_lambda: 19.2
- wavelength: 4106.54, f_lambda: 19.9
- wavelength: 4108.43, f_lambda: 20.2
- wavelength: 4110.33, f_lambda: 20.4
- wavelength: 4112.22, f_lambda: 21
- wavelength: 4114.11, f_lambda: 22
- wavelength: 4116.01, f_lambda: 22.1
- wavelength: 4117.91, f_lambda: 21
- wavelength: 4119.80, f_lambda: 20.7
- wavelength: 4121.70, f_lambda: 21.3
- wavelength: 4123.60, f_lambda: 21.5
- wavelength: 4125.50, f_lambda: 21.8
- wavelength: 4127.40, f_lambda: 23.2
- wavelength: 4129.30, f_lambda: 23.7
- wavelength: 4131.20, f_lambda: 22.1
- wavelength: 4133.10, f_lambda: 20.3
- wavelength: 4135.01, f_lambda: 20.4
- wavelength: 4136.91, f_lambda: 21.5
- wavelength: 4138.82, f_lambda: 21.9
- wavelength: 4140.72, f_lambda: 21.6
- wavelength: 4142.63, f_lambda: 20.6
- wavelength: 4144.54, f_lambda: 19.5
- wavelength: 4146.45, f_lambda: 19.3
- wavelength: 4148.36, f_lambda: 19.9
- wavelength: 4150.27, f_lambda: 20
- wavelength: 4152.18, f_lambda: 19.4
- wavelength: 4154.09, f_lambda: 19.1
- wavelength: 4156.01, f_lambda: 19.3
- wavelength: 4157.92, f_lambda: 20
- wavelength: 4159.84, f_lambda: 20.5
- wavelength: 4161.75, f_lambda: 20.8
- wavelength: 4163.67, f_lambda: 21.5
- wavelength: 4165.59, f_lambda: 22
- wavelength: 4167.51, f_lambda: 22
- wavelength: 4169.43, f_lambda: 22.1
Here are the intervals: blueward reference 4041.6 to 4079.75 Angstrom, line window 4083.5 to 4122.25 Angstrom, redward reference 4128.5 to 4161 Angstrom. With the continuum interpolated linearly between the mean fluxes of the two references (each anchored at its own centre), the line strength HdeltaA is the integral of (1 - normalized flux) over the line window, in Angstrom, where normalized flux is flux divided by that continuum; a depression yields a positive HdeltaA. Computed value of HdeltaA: -1.7 Angstrom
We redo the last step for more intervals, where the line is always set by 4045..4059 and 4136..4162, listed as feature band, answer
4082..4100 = -2.3 Angstrom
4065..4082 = -0.9 Angstrom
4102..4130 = -1.3 Angstrom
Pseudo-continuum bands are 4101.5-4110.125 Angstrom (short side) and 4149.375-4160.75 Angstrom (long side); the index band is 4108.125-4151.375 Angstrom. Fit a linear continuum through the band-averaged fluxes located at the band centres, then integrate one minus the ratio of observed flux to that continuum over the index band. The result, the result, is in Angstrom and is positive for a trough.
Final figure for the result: -3.4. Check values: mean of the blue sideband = 19.5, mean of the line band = 21.1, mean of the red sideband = 19.7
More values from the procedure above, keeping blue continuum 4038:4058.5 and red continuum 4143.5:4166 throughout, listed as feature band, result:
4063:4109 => -2.1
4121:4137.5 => -1.3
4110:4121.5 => -0.5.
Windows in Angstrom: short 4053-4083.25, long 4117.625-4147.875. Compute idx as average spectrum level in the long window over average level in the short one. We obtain 1.03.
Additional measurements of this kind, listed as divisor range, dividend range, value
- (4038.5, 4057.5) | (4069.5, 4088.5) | 1.06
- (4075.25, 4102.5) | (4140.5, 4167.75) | 0.92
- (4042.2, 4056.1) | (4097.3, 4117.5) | 0.99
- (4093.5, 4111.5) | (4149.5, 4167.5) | 1.02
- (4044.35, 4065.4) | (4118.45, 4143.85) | 1.08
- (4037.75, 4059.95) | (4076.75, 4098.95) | 1.10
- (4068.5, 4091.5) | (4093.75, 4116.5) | 0.91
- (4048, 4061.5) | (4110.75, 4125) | 1.06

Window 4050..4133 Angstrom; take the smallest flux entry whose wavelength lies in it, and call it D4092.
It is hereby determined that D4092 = 18.6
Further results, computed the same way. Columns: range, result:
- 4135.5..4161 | 19.1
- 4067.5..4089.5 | 20.4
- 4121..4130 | 21.3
